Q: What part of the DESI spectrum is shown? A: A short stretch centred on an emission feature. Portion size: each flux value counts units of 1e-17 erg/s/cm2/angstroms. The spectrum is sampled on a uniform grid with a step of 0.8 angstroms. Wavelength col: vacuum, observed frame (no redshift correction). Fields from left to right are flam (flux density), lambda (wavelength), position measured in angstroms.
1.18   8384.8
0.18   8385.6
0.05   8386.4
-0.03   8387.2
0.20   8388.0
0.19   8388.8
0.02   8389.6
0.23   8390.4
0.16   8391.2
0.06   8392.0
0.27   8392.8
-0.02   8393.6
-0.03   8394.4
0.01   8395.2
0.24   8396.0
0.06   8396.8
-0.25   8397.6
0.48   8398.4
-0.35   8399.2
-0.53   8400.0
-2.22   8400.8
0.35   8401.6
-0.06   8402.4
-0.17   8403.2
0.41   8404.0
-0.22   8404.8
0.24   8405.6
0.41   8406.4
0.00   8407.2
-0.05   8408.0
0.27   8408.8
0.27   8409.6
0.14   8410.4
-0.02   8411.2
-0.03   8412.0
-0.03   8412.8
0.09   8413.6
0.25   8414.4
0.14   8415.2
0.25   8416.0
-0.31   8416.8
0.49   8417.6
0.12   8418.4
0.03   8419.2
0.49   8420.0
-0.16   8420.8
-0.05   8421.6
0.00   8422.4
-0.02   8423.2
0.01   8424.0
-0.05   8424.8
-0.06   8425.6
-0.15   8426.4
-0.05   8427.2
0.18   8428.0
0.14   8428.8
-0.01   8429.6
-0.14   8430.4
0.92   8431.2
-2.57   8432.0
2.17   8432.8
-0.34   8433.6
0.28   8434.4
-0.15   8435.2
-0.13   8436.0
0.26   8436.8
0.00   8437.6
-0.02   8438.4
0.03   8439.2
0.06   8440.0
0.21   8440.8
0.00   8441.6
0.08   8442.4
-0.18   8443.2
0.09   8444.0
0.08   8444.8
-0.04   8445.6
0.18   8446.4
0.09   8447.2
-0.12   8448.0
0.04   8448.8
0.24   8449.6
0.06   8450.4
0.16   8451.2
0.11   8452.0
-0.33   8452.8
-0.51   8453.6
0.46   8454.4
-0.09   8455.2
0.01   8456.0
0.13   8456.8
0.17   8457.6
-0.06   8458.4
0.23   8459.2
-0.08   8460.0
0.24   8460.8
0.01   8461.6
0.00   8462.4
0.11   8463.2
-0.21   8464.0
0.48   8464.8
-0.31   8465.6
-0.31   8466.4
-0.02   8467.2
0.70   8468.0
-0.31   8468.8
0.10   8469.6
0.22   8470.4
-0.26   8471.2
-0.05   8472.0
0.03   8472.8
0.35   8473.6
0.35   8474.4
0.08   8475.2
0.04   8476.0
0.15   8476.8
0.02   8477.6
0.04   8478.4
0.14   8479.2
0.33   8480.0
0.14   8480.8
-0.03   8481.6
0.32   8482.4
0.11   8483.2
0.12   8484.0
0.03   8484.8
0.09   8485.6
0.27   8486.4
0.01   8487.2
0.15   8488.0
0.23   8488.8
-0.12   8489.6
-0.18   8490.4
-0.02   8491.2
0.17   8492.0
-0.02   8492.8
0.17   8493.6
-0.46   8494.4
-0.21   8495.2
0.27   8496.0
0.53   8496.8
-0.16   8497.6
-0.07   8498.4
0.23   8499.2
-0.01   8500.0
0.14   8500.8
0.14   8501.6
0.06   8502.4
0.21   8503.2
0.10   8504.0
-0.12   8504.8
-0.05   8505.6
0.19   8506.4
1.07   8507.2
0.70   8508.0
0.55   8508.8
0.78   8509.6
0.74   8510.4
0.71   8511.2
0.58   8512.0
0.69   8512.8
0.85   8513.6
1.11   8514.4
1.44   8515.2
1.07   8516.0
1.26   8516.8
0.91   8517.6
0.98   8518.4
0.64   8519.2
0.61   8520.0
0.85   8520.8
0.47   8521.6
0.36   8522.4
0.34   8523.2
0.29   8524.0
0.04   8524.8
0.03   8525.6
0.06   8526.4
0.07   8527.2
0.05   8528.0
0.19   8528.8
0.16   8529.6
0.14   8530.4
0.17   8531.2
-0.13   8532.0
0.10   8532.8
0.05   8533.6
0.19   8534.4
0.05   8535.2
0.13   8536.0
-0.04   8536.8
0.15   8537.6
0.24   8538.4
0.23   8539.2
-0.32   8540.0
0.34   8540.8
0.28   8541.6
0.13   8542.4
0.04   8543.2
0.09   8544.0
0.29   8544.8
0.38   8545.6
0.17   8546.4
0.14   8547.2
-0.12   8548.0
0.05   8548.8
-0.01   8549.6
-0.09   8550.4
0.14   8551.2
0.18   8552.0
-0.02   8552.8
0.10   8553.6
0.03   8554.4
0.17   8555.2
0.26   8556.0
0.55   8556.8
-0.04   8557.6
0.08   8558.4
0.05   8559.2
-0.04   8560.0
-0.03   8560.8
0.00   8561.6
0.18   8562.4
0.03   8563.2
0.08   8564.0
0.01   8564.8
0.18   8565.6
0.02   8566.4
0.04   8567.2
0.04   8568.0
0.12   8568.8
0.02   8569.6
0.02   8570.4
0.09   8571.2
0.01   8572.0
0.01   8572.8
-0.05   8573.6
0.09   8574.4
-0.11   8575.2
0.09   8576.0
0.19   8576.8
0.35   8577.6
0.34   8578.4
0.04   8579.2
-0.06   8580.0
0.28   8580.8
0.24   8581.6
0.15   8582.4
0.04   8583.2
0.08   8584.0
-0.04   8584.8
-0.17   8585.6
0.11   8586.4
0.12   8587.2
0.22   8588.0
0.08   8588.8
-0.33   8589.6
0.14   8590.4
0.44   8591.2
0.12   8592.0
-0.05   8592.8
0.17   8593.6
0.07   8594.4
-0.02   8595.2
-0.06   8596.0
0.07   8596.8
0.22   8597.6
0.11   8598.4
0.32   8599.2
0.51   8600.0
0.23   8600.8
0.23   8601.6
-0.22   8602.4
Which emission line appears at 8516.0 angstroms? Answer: [O II]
